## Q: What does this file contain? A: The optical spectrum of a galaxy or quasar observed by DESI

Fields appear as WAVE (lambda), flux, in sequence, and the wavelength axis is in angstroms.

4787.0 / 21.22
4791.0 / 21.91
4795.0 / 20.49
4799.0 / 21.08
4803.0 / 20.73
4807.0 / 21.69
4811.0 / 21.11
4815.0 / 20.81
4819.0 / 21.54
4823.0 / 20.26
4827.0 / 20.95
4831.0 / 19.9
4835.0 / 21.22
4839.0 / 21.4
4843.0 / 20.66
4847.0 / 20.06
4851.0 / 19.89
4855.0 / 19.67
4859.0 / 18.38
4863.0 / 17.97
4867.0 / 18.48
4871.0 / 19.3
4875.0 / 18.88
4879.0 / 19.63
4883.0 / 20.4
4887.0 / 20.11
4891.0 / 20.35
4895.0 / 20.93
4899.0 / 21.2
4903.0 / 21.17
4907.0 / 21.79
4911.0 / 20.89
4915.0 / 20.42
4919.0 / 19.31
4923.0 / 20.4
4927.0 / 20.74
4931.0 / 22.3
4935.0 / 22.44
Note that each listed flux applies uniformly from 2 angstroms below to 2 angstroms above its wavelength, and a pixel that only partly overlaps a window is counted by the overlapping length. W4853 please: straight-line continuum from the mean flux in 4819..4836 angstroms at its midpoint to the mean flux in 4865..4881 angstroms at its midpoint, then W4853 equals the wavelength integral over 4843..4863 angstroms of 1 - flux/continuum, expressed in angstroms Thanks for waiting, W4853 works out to 0.3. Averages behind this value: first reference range 20.7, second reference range 19.1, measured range 19.5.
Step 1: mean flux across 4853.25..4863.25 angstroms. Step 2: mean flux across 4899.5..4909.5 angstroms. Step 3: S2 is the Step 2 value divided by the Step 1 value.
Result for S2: 1.1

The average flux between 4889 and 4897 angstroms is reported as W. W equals 20.6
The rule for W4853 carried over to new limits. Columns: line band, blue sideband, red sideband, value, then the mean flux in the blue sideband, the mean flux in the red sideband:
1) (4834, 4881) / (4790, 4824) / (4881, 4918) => 2.9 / 21.1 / 20.8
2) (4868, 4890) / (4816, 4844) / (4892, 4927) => 1.2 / 20.9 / 20.8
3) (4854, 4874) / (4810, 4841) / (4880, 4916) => 2.0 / 20.9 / 20.8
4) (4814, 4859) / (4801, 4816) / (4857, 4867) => -2.0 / 21.1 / 18.2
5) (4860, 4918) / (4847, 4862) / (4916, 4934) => -0.1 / 19.3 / 20.8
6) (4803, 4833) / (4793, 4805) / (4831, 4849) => -0.2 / 20.8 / 20.7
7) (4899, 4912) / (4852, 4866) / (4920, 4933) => -0.6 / 18.7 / 21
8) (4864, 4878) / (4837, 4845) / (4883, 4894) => 1.2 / 21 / 20.3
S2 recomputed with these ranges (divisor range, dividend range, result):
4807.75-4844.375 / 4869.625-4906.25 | 0.97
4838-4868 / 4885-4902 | 1.06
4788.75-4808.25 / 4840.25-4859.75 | 0.94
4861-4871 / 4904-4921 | 1.12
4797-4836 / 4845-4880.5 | 0.91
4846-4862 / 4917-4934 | 1.07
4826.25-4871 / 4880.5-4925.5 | 1.04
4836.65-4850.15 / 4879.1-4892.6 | 0.98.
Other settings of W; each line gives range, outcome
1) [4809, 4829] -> 20.9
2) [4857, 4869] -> 18.3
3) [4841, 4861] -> 19.7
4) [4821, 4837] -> 20.6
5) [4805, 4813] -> 21.4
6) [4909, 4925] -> 20.3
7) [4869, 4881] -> 19.3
